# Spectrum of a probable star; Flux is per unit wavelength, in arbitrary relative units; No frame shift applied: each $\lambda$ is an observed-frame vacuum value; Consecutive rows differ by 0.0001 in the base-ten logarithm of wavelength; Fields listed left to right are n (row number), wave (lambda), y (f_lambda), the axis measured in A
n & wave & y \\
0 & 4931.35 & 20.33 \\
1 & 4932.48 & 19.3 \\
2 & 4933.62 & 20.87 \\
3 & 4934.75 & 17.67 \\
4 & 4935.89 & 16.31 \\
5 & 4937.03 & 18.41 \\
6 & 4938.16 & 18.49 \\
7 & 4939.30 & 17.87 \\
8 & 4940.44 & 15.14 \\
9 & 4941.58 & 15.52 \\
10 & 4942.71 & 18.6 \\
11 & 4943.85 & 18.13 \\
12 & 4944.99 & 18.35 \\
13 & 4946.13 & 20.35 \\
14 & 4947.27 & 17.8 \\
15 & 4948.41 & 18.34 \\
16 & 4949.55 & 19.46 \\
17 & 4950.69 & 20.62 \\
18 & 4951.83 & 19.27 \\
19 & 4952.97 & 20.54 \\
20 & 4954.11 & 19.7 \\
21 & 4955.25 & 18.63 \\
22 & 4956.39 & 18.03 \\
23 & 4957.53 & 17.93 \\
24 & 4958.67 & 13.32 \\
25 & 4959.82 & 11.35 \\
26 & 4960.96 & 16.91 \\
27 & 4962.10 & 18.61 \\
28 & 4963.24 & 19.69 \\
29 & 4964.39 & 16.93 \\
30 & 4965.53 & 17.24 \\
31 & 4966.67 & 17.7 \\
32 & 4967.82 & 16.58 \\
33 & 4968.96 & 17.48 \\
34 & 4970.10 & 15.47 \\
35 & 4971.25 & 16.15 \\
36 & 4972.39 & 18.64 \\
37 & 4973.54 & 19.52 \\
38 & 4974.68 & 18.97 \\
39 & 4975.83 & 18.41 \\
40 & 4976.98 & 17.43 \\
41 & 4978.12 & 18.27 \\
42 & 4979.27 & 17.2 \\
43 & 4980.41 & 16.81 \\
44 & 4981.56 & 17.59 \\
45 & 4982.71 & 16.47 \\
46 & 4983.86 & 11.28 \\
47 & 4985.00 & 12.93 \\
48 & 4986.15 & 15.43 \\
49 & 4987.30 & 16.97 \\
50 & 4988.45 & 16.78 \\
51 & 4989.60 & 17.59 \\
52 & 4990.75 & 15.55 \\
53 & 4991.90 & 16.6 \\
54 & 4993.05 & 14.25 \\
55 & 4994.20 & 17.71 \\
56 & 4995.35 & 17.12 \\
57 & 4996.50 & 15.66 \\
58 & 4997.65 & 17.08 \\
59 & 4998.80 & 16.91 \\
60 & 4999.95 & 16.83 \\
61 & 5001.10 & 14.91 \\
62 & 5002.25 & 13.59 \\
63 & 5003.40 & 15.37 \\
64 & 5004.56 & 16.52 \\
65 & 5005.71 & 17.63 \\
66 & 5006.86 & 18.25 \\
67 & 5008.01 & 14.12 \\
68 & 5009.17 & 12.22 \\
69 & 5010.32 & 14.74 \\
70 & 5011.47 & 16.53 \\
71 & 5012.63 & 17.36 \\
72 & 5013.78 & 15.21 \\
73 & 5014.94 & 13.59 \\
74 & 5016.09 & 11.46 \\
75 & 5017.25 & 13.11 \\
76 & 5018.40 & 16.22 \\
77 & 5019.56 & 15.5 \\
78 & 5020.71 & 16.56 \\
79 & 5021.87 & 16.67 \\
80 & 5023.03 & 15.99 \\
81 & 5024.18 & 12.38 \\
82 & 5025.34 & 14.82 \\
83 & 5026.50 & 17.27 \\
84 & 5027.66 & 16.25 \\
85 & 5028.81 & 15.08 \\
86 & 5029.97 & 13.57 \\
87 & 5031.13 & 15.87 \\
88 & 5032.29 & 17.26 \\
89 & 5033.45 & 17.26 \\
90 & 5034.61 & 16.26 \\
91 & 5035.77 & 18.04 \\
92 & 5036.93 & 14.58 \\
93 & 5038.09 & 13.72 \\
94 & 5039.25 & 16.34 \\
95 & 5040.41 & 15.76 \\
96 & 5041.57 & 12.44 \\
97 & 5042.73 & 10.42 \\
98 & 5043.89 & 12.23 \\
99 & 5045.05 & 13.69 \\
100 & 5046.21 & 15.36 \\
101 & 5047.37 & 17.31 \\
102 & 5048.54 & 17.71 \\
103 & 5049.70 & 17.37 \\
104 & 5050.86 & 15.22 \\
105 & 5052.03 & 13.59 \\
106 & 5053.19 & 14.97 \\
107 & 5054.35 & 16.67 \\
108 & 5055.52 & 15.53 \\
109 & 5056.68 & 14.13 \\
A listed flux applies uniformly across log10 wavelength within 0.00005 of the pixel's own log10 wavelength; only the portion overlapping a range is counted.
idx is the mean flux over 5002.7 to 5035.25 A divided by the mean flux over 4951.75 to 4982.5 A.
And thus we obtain 0.88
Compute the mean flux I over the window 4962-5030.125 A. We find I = 16.1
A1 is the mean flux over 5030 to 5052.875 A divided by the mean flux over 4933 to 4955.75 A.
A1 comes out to 0.82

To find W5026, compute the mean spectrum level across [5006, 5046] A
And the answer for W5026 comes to 15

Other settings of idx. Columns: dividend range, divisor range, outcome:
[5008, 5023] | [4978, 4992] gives 0.93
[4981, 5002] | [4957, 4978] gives 0.93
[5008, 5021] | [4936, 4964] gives 0.82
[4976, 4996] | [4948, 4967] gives 0.91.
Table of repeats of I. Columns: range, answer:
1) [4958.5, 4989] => 16.7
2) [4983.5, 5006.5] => 15.9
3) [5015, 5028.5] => 15.1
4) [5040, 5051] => 14.7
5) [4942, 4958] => 19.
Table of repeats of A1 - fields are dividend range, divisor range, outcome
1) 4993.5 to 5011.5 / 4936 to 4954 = 0.86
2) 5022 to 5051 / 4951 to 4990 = 0.89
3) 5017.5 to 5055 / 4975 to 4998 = 0.94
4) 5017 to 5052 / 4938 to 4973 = 0.87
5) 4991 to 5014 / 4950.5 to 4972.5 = 0.91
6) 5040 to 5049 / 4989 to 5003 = 0.89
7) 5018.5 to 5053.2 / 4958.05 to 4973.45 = 0.92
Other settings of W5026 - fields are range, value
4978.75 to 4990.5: 15.9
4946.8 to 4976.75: 17.8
